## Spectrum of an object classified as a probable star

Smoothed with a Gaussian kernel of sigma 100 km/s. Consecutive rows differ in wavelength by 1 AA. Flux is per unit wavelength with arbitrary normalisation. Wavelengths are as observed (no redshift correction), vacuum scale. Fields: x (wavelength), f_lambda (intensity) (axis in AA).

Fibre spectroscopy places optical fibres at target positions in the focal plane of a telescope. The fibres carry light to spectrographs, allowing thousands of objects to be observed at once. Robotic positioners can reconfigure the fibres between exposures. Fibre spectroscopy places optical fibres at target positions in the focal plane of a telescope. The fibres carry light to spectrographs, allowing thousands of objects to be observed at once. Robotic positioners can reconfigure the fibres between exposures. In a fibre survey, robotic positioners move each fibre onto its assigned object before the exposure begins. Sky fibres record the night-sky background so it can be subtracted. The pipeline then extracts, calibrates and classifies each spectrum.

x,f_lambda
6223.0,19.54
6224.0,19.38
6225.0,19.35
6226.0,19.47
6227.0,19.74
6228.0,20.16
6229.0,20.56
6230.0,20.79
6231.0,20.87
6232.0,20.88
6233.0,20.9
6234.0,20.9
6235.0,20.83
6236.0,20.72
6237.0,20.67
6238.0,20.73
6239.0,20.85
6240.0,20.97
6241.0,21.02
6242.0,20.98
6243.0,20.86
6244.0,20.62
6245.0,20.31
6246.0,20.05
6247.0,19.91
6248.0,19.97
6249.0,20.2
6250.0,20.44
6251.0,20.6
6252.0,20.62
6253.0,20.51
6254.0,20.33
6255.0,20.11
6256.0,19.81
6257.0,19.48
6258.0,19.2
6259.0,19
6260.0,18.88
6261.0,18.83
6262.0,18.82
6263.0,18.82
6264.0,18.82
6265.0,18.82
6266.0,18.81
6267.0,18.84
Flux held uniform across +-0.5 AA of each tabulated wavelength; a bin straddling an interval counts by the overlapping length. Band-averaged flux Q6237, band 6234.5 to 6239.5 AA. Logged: 20.8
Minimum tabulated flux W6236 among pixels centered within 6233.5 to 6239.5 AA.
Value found 20.67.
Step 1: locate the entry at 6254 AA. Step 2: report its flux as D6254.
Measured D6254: 20.33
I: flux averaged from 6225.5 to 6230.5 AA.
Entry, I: 20.1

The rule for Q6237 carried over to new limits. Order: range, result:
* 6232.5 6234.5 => 20.9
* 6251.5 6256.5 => 20.3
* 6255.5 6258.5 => 19.5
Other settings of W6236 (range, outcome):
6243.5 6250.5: 19.91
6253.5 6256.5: 19.81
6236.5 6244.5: 20.62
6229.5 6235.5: 20.79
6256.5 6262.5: 18.82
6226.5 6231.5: 19.74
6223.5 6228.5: 19.35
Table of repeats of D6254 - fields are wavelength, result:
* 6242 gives 20.98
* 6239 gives 20.85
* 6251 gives 20.6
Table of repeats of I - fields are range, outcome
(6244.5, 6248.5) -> 20.1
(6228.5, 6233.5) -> 20.8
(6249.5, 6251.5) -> 20.5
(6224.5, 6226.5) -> 19.4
